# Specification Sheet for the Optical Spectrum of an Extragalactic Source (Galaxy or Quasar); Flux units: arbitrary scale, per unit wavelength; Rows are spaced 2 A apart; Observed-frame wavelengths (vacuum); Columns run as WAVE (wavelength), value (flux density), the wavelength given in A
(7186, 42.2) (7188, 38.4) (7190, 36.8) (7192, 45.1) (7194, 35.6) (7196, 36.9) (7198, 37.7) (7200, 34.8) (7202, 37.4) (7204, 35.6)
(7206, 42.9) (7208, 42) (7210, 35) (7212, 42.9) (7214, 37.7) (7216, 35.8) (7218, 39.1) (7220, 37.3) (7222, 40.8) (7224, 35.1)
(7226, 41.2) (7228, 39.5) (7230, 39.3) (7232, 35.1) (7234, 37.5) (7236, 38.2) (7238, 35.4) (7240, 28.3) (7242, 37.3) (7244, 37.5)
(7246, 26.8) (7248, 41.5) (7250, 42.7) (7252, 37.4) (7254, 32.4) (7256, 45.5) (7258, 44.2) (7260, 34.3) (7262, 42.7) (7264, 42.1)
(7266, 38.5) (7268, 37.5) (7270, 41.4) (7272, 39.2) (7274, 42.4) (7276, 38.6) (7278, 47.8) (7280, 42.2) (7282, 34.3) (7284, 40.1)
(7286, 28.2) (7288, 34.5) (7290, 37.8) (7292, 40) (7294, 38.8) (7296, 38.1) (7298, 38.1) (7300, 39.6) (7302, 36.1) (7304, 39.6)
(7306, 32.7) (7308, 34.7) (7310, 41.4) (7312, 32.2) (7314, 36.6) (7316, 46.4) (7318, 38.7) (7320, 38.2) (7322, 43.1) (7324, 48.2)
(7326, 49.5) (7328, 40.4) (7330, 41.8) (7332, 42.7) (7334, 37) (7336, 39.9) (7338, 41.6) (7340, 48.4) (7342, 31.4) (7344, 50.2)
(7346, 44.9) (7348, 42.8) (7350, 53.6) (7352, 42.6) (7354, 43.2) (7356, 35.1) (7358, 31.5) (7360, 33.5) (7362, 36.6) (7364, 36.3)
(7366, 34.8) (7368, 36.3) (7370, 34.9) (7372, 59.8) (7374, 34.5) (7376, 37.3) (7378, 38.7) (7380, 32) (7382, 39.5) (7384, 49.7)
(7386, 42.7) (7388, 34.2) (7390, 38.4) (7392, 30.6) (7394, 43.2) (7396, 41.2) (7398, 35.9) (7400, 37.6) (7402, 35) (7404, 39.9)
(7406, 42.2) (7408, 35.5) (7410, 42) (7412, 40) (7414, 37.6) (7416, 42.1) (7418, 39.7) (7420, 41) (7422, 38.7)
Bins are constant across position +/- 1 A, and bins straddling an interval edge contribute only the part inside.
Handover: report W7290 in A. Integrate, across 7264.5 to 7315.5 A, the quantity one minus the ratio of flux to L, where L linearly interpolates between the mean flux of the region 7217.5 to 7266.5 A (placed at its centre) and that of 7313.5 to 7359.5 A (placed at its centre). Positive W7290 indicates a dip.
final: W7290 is 2.39 A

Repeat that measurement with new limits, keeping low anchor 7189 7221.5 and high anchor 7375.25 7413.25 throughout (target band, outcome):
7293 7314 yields 0.78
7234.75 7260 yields 0.83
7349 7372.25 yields -0.34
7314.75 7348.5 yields -3.52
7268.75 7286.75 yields -0.47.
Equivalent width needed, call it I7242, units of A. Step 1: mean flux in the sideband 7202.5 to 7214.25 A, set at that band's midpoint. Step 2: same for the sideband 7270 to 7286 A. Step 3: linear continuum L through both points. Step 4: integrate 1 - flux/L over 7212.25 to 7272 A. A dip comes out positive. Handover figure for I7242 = 2.35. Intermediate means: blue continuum 39.4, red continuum 39.9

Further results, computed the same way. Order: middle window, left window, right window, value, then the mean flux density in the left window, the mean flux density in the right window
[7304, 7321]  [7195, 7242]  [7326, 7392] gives 0.70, 37.6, 40.2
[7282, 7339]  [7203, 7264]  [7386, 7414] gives -1.31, 38.1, 38.3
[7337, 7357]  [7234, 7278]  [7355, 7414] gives -2.65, 38.5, 38.2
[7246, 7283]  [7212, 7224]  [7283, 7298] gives -2.50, 38.3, 36.9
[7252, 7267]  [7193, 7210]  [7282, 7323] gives -0.84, 37.7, 37.7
